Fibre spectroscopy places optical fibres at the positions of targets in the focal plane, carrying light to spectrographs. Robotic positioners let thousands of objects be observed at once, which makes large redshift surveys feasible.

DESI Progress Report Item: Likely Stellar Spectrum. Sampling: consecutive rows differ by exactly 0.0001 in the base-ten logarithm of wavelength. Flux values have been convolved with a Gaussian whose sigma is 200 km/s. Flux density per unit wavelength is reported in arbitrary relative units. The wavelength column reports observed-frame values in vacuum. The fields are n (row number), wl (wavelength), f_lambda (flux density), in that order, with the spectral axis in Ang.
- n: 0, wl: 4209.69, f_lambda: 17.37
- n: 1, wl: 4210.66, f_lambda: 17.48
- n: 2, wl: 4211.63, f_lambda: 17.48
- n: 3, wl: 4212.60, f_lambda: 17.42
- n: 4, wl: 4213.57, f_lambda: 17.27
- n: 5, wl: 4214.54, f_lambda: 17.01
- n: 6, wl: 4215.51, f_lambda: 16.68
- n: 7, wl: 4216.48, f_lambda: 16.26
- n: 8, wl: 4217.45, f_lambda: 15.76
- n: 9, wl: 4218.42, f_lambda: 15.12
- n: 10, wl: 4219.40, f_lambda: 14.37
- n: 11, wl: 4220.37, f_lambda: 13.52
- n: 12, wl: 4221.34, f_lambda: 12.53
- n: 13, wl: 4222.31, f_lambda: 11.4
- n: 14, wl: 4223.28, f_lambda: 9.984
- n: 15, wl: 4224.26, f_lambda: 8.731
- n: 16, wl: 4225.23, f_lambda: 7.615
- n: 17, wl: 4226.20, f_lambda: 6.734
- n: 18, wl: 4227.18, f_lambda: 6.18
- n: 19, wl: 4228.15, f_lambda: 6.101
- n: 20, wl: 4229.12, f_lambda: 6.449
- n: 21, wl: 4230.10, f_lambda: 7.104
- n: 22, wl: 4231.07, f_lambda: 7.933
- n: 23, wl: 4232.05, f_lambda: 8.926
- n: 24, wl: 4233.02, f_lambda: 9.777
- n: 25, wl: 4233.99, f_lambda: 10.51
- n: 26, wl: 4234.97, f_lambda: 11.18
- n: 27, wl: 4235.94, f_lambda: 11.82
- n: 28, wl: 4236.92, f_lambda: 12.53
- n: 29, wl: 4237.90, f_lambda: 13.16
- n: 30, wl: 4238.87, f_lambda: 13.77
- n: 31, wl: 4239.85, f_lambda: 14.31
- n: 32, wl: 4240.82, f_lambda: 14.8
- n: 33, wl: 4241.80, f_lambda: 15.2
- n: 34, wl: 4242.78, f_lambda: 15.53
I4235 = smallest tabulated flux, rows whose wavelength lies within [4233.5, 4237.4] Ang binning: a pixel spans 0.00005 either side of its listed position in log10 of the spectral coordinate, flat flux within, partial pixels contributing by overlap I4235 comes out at 10.51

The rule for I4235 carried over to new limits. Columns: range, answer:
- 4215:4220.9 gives 13.52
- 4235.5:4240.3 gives 11.82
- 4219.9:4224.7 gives 8.731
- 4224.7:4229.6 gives 6.101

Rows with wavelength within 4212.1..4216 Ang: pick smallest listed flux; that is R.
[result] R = 16.68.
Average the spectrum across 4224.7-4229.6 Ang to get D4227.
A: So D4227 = 6.64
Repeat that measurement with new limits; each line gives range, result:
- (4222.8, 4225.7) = 8.77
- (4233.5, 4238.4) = 11.8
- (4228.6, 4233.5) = 8.02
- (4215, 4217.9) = 16.3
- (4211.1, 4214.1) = 17.4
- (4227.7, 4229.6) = 6.29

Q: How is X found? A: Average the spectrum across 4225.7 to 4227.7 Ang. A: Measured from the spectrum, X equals 6.46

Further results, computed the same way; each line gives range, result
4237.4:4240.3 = 13.7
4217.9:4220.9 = 14.3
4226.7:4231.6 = 6.77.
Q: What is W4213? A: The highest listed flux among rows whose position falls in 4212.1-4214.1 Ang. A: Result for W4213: 17.42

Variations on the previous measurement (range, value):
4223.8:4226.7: 8.731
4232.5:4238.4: 13.16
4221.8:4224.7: 11.4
